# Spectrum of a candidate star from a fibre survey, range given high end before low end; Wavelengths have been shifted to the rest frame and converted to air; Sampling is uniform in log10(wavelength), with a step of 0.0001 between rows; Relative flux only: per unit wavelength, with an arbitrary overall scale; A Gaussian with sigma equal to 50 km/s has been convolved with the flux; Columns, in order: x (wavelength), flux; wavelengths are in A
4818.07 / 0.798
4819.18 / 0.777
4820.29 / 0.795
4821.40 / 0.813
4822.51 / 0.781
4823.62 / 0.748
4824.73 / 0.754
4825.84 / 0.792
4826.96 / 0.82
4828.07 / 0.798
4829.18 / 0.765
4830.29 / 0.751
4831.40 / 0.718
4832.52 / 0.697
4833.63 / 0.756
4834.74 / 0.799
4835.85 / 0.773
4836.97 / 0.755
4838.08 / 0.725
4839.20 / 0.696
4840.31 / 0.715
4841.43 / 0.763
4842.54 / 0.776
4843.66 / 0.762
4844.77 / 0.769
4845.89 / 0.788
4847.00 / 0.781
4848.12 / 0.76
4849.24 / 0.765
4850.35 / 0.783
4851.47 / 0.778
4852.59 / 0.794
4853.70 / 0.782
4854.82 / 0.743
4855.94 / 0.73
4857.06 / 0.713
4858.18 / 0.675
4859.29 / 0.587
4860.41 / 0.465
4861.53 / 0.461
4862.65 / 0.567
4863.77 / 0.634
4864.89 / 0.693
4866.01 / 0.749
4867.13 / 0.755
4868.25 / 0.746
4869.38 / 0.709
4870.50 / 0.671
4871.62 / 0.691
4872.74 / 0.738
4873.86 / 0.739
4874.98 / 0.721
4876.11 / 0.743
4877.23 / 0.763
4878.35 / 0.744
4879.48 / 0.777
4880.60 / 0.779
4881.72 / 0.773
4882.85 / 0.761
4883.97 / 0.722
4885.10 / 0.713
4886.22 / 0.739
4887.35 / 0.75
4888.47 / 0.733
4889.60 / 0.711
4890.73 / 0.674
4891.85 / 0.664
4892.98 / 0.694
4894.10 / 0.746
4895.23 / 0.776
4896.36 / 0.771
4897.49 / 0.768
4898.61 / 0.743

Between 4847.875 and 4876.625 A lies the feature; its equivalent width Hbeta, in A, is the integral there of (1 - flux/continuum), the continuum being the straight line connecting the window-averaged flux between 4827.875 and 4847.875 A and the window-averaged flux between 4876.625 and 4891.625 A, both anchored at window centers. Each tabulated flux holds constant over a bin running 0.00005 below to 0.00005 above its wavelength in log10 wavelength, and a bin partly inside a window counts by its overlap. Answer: 1.8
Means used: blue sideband 0.754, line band 0.699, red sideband 0.74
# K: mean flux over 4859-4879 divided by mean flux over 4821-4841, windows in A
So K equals 0.9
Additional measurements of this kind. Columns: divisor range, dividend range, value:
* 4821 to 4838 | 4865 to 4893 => 0.95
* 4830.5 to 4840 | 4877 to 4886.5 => 1.02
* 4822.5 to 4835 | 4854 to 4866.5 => 0.84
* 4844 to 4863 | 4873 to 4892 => 1.05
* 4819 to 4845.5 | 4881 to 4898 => 0.96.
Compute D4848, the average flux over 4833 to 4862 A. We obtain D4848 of 0.728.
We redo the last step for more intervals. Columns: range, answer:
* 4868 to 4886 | 0.737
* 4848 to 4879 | 0.703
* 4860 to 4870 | 0.645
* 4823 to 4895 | 0.729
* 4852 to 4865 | 0.653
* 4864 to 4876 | 0.719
